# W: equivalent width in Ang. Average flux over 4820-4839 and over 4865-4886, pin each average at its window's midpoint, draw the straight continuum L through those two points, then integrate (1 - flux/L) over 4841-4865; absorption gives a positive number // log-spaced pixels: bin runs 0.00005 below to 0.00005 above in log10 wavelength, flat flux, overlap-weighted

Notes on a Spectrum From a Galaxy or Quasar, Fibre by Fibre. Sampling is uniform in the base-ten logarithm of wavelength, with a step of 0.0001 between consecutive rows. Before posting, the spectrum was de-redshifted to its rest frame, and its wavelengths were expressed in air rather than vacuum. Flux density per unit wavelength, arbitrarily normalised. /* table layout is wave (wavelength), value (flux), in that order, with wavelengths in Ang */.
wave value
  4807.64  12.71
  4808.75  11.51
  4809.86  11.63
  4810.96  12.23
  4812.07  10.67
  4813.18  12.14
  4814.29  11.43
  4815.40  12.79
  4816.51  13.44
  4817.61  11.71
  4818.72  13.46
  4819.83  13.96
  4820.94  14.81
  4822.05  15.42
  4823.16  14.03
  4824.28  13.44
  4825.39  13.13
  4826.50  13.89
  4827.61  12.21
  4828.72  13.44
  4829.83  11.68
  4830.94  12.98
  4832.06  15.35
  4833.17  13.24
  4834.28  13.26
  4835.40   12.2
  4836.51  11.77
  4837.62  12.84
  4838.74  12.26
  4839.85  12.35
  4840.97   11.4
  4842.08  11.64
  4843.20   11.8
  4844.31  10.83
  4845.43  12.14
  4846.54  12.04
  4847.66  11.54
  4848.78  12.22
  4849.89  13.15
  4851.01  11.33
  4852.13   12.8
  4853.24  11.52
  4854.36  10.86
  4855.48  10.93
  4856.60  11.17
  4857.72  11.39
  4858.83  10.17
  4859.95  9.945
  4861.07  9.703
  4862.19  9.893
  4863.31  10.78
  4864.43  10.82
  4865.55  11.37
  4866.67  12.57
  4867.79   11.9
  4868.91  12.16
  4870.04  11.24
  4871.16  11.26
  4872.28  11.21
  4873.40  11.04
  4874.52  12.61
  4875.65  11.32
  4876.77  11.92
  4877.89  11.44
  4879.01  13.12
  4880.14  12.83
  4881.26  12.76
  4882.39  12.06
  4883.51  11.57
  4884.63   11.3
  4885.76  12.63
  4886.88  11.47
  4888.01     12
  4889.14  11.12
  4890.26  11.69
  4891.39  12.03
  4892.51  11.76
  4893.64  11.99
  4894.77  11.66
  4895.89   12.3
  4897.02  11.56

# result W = 2.5 Ang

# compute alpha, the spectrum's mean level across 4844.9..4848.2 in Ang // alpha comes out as 11.9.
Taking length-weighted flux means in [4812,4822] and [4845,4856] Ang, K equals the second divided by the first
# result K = 0.92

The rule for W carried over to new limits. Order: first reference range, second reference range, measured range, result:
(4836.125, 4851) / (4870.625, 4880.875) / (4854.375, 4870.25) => 1.2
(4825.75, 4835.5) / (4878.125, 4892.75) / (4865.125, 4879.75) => 0.6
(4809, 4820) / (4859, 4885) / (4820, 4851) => -2.0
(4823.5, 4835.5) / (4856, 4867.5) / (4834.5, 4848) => 0.4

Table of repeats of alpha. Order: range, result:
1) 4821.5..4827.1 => 14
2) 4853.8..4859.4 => 10.9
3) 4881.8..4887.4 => 11.8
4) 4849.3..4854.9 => 11.9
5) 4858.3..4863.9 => 10.1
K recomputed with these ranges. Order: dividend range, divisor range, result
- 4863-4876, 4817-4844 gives 0.89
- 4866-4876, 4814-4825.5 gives 0.87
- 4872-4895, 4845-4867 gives 1.05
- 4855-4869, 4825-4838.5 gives 0.84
